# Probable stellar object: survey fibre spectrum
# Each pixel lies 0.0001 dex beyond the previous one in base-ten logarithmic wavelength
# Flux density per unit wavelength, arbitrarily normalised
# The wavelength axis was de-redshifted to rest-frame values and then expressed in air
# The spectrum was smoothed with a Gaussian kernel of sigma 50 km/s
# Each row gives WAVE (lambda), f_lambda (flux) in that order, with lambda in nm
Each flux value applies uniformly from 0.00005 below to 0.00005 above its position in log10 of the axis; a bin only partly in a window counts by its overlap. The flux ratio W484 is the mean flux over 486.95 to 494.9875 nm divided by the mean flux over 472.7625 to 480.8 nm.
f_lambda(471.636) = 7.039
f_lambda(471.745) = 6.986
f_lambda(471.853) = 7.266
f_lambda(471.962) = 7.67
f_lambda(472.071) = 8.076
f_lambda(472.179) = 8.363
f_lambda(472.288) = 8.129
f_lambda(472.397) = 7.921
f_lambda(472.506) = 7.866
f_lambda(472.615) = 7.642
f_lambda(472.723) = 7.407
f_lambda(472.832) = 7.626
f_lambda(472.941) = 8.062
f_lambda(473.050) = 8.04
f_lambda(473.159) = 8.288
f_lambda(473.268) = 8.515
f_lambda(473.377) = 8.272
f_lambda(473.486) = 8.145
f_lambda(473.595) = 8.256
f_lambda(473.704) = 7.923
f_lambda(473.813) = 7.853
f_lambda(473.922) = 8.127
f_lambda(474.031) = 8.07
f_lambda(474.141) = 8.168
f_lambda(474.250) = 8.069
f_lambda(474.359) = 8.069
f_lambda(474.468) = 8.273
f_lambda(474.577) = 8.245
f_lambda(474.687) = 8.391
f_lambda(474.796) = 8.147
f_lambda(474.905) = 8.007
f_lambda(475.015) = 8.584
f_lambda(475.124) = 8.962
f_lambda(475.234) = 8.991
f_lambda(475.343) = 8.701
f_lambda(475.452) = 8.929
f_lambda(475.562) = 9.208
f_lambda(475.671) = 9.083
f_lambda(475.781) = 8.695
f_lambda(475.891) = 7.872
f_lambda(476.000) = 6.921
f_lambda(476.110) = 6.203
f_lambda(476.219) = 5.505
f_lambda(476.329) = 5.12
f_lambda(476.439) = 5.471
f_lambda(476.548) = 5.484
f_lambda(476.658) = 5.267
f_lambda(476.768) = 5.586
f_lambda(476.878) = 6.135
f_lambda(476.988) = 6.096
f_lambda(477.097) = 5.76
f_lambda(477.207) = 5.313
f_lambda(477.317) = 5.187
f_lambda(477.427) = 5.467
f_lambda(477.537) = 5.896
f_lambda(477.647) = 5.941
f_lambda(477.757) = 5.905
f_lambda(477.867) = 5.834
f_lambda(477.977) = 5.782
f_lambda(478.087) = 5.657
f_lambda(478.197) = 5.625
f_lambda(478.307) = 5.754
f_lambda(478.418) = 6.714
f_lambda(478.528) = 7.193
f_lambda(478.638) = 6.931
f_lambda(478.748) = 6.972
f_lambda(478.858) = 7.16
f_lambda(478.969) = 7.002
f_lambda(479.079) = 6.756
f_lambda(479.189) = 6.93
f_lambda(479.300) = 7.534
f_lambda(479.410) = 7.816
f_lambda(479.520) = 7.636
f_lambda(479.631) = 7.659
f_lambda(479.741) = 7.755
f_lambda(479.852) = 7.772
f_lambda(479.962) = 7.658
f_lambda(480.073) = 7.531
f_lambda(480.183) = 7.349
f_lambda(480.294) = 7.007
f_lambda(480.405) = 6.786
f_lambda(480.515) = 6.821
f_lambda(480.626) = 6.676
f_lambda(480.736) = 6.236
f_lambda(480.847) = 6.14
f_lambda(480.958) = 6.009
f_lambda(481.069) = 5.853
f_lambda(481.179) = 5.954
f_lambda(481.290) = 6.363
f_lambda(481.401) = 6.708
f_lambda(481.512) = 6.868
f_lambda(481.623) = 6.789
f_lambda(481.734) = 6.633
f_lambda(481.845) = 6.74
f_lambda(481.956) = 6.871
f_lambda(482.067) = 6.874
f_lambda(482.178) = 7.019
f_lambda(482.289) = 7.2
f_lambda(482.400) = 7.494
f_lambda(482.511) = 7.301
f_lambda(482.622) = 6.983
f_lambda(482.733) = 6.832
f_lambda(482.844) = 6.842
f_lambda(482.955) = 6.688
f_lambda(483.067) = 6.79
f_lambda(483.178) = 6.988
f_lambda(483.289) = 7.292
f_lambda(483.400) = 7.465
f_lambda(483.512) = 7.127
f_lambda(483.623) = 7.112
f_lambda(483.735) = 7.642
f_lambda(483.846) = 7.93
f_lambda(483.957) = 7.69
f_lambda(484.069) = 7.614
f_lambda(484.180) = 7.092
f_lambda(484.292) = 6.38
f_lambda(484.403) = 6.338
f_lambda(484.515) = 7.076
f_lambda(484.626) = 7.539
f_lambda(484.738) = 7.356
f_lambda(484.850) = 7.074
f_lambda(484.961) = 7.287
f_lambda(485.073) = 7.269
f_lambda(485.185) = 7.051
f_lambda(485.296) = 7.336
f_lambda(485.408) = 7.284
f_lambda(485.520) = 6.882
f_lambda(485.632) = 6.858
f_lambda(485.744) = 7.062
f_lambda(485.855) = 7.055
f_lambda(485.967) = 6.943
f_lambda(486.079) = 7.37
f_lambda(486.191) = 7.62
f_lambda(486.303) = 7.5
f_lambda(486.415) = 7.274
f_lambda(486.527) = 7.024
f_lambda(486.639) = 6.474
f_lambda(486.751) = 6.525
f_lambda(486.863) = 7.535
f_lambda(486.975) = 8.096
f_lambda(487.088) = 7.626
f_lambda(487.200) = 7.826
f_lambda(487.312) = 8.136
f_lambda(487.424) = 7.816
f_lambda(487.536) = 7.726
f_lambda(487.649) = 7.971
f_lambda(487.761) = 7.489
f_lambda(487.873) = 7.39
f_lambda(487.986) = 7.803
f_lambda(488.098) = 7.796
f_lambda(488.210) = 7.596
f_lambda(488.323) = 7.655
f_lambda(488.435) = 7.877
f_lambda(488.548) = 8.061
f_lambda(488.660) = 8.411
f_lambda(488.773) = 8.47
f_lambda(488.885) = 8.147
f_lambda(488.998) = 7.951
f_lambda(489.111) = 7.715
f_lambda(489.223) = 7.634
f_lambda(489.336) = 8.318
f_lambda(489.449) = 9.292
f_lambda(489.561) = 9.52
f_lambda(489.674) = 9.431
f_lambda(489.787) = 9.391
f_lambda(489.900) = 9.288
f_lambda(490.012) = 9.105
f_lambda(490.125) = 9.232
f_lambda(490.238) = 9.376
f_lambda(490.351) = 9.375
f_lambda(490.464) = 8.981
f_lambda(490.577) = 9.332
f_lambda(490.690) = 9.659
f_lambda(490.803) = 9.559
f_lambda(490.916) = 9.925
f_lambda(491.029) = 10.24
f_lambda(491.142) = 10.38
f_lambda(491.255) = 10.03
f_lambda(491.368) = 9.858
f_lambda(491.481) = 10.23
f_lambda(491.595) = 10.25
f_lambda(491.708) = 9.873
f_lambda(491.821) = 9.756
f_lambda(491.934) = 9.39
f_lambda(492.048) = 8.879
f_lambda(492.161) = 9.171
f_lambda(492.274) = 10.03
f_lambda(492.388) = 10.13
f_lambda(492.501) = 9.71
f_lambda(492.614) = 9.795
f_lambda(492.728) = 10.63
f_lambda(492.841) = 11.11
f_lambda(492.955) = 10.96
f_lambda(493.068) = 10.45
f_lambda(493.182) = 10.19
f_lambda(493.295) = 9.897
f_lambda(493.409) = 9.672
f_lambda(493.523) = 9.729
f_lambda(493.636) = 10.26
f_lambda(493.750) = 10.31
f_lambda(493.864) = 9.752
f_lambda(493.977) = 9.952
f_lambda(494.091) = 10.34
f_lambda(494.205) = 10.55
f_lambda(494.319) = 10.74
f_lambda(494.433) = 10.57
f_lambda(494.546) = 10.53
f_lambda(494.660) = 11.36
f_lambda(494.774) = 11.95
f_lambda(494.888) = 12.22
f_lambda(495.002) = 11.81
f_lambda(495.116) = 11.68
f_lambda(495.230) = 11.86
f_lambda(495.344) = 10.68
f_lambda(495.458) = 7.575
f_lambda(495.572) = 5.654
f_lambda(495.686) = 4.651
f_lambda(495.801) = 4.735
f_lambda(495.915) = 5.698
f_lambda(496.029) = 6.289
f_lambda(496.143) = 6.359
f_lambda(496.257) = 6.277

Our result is 1.30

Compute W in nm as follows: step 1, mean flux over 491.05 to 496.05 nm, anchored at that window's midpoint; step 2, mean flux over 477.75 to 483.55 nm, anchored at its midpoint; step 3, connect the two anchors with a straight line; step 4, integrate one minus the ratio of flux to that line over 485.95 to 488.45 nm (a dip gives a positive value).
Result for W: 0.24 nm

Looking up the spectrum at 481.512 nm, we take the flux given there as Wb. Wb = 6.868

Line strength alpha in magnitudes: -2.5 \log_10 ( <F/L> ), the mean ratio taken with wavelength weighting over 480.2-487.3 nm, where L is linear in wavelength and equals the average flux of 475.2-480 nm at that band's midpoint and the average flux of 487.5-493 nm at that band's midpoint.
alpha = 0.12 mag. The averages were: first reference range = 6.74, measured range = 7.03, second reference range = 9.1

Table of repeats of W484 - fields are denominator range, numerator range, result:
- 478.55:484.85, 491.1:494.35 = 1.43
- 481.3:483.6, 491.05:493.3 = 1.44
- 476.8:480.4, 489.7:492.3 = 1.45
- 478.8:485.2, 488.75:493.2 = 1.35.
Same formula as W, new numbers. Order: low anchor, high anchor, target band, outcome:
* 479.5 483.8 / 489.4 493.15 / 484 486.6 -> 0.28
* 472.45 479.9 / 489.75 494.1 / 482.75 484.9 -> 0.34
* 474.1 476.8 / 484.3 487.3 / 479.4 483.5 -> 0.24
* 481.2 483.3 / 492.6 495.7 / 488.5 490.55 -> 0.04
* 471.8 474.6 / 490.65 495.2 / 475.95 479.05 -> 0.92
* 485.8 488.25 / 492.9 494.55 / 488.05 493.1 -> -0.18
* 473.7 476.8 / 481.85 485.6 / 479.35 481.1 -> 0.07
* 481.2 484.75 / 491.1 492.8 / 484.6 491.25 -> 0.42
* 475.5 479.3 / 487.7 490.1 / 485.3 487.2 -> 0.16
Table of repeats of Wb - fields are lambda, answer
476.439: 5.471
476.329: 5.12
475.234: 8.991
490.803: 9.559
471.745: 6.986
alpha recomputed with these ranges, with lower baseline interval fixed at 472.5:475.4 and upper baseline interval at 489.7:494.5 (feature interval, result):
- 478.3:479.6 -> 0.22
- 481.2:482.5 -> 0.29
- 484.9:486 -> 0.29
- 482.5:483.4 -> 0.28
